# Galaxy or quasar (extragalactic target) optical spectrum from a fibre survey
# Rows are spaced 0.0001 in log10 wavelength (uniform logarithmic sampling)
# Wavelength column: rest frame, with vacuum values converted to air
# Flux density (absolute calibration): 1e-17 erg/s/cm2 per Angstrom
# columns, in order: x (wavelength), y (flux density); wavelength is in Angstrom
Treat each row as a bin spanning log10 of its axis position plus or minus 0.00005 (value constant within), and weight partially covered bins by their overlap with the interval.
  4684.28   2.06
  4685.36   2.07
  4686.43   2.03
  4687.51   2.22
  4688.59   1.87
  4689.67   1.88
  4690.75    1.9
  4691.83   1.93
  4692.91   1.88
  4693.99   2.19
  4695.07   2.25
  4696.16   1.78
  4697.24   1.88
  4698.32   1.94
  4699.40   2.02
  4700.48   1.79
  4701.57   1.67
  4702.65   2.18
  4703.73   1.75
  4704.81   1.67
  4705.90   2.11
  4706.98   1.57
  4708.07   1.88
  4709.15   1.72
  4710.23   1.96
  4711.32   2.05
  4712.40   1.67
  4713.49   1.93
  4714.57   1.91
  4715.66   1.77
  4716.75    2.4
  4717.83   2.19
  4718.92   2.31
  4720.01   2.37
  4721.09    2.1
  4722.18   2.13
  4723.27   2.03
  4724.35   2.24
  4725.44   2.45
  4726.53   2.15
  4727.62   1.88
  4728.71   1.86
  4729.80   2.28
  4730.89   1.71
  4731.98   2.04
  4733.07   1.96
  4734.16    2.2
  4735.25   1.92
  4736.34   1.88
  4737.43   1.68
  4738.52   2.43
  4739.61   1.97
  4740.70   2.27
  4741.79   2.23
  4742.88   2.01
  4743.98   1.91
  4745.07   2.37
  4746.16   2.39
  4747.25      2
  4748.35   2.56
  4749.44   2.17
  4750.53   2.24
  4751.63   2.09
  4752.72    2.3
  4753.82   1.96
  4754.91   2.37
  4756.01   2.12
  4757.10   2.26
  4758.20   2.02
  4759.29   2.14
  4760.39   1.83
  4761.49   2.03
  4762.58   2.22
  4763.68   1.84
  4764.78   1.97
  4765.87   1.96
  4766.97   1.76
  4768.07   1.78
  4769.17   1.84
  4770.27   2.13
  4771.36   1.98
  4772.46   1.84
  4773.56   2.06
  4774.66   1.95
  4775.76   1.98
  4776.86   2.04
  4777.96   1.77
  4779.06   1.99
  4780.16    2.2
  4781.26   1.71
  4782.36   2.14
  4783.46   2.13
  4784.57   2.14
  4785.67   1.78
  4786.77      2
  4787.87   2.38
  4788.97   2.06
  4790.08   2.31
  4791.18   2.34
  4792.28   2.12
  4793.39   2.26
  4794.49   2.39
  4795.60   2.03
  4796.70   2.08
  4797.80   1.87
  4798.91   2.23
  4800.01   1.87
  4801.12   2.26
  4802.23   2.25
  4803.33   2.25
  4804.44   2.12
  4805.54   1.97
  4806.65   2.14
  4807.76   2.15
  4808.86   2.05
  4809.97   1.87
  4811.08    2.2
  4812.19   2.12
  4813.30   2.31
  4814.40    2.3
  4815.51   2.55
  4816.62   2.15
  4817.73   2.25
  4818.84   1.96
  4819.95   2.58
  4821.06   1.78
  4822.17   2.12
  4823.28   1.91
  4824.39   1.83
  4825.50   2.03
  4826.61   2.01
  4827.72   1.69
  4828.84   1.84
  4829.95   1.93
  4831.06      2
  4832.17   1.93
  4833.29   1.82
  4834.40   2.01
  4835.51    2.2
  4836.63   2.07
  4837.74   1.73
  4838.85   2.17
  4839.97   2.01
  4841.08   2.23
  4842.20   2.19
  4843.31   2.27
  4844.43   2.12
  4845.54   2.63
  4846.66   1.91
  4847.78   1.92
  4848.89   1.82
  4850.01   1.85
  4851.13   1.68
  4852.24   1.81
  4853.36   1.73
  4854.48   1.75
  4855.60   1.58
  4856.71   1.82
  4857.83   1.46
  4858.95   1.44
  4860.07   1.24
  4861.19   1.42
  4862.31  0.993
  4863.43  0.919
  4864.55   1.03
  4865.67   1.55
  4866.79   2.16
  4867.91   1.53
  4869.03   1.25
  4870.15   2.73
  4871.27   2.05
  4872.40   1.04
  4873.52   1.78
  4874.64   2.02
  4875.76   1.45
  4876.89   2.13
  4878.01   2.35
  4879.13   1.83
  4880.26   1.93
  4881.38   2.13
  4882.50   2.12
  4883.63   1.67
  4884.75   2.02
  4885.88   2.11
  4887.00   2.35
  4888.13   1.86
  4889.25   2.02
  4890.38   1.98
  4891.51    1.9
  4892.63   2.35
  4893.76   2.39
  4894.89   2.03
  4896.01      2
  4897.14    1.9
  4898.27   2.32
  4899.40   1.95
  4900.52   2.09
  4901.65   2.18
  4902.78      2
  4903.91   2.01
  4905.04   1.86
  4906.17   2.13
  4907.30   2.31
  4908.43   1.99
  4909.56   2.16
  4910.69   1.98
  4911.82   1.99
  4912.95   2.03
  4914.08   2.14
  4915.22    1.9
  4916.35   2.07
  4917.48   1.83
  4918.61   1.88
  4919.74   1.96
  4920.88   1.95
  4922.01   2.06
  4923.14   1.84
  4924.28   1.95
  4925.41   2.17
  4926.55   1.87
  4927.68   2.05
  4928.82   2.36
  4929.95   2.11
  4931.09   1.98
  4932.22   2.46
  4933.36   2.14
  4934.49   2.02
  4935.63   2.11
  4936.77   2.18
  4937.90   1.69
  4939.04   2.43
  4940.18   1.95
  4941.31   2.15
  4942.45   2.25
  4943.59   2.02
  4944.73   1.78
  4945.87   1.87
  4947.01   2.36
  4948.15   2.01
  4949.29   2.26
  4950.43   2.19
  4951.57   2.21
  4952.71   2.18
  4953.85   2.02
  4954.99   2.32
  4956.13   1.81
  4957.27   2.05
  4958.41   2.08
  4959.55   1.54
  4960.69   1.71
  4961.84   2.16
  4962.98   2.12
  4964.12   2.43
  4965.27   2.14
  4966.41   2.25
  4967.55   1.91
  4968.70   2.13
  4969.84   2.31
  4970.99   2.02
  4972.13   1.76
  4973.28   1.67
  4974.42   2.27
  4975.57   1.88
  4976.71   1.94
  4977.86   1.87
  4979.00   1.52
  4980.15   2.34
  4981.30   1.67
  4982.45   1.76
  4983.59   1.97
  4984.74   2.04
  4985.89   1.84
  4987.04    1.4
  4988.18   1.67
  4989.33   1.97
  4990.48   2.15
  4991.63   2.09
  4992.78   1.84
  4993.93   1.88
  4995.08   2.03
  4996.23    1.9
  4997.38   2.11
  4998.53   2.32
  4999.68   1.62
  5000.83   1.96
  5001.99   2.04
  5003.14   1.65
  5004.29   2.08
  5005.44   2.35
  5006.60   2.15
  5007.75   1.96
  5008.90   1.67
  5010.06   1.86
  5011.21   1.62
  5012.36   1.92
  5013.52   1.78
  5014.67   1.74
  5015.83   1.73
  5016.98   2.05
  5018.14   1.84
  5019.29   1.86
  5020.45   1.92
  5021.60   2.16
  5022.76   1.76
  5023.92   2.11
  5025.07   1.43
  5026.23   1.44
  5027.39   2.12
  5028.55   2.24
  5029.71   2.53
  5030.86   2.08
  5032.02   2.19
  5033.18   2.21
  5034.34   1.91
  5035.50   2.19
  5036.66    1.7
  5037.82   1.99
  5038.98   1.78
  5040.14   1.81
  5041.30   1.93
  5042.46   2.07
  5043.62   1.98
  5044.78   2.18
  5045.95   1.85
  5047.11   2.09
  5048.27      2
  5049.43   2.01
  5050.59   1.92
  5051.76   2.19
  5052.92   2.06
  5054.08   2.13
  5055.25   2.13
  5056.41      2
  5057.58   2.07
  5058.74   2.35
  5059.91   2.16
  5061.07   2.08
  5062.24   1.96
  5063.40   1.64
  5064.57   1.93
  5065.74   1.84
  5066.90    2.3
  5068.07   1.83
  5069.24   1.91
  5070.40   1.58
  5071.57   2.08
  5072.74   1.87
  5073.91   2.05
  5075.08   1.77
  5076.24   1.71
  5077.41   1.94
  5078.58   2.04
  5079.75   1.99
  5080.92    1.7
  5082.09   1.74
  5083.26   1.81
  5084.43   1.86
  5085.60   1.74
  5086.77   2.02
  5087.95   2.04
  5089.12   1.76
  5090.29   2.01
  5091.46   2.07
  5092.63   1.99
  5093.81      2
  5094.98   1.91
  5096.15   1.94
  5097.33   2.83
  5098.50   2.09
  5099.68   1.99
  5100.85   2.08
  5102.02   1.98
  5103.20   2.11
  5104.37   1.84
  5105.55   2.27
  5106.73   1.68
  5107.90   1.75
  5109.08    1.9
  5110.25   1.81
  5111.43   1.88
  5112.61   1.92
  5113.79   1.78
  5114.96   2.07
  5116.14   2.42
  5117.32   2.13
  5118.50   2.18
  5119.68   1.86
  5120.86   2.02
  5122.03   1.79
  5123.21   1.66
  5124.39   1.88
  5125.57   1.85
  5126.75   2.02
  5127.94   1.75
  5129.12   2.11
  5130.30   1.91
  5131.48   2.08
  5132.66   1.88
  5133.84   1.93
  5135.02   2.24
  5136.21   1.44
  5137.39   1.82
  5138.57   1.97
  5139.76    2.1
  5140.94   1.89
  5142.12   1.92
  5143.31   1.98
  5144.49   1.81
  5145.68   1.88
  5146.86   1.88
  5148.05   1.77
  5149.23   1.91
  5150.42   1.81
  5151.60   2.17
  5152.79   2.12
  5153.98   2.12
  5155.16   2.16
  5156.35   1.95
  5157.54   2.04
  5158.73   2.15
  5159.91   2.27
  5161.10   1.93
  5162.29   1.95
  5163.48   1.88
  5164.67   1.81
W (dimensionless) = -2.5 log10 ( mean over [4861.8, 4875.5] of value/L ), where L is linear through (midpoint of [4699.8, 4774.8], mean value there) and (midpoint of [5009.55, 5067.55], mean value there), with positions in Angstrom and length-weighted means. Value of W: 0.26 mag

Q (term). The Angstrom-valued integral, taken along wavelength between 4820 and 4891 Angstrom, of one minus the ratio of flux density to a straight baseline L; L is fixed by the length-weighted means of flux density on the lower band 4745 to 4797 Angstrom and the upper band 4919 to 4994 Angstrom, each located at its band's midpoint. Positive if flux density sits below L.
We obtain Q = 6.6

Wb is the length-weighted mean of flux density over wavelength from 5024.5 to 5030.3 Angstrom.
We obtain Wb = 1.95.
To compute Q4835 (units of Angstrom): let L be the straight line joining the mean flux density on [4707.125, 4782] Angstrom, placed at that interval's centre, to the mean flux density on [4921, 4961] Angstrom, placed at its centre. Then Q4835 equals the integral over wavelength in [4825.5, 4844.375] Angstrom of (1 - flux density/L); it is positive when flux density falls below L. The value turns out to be 0.4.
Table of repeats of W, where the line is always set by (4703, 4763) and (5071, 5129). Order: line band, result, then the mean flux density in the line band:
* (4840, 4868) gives 0.17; 1.73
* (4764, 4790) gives 0.04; 1.99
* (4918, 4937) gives -0.03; 2.06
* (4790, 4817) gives -0.06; 2.17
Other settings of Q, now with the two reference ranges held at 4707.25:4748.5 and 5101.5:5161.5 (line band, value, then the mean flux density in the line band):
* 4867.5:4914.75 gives 0.4 Angstrom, 2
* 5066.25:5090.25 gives 1.0 Angstrom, 1.89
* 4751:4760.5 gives -0.4 Angstrom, 2.13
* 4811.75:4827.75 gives -0.6 Angstrom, 2.12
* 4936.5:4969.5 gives -1.2 Angstrom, 2.08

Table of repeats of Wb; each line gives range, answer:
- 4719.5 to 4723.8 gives 2.16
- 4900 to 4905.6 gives 2.03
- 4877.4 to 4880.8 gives 2.04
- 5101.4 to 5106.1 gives 2.05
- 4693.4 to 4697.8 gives 2.02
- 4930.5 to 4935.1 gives 2.15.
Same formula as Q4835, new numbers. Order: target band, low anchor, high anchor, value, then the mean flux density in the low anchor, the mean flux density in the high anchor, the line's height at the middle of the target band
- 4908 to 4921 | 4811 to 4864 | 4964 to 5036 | -0.38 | 1.92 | 1.95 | 1.94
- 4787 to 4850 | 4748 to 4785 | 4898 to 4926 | -1.88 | 2.04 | 2.03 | 2.04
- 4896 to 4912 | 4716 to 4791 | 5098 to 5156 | -0.27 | 2.08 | 1.95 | 2.03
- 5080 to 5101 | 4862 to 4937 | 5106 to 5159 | -0.31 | 1.97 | 1.94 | 1.95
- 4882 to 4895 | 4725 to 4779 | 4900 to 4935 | -0.12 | 2.06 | 2.05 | 2.05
